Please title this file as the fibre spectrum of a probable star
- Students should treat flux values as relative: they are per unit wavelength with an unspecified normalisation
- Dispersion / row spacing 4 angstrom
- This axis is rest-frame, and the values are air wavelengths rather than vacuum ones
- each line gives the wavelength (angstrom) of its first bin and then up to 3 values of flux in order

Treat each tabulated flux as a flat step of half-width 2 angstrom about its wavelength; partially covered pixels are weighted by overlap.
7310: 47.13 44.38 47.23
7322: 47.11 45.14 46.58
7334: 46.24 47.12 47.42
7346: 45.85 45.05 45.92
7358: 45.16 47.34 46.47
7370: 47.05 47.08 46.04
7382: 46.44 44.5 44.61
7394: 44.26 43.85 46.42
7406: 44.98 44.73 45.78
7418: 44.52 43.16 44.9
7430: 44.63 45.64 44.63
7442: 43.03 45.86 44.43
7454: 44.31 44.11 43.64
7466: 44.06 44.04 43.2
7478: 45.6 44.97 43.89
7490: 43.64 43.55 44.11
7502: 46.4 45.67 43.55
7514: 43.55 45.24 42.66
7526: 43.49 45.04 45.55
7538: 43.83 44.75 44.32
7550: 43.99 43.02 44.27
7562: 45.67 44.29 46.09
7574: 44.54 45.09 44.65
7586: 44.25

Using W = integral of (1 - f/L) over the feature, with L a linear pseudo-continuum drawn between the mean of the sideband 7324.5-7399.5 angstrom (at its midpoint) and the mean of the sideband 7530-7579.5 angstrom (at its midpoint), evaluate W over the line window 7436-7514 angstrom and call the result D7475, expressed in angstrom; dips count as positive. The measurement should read 1.4 angstrom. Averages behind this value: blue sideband 45.9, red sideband 44.6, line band 44.3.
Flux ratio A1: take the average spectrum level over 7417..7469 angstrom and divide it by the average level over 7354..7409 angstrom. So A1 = 1.0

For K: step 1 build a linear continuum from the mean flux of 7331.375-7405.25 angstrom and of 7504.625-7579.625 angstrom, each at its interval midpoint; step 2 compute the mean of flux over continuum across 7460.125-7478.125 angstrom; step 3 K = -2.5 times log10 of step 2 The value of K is 0.03 mag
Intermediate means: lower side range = 45.9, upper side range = 44.4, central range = 44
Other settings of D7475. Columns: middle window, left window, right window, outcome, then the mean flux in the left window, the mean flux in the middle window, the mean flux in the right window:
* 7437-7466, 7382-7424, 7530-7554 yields 0.25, 44.8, 44.3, 44.4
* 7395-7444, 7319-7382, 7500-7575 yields 1.09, 46.4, 44.7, 44.5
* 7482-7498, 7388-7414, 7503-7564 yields 0.22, 44.9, 43.9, 44.3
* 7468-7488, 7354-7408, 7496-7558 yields 0.21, 45.7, 44.3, 44.3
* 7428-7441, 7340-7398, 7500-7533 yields 0.13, 45.9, 44.8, 44.5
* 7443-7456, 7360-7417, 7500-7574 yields 0.13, 45.7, 44.7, 44.5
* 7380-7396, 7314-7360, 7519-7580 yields 0.28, 46.2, 45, 44.5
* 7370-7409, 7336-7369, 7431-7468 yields 0.14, 46.3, 45.4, 44.4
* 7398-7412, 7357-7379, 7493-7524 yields 0.26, 46.6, 45.2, 44.4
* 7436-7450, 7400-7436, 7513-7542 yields 0.10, 45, 44.5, 44.3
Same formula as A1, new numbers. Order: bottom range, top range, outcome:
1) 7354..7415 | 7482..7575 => 0.97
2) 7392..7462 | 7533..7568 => 0.99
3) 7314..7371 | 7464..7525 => 0.96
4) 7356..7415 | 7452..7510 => 0.97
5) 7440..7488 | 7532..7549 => 1.01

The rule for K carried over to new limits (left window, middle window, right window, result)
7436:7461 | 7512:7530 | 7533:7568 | 0.01 mag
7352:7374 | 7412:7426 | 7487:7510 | 0.03 mag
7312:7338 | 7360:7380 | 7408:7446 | -0.03 mag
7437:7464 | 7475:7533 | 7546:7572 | 0.00 mag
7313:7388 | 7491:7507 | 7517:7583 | 0.00 mag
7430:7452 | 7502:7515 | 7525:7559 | -0.01 mag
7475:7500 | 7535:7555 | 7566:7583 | 0.02 mag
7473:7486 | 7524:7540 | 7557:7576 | 0.01 mag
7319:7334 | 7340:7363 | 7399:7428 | 0.00 mag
